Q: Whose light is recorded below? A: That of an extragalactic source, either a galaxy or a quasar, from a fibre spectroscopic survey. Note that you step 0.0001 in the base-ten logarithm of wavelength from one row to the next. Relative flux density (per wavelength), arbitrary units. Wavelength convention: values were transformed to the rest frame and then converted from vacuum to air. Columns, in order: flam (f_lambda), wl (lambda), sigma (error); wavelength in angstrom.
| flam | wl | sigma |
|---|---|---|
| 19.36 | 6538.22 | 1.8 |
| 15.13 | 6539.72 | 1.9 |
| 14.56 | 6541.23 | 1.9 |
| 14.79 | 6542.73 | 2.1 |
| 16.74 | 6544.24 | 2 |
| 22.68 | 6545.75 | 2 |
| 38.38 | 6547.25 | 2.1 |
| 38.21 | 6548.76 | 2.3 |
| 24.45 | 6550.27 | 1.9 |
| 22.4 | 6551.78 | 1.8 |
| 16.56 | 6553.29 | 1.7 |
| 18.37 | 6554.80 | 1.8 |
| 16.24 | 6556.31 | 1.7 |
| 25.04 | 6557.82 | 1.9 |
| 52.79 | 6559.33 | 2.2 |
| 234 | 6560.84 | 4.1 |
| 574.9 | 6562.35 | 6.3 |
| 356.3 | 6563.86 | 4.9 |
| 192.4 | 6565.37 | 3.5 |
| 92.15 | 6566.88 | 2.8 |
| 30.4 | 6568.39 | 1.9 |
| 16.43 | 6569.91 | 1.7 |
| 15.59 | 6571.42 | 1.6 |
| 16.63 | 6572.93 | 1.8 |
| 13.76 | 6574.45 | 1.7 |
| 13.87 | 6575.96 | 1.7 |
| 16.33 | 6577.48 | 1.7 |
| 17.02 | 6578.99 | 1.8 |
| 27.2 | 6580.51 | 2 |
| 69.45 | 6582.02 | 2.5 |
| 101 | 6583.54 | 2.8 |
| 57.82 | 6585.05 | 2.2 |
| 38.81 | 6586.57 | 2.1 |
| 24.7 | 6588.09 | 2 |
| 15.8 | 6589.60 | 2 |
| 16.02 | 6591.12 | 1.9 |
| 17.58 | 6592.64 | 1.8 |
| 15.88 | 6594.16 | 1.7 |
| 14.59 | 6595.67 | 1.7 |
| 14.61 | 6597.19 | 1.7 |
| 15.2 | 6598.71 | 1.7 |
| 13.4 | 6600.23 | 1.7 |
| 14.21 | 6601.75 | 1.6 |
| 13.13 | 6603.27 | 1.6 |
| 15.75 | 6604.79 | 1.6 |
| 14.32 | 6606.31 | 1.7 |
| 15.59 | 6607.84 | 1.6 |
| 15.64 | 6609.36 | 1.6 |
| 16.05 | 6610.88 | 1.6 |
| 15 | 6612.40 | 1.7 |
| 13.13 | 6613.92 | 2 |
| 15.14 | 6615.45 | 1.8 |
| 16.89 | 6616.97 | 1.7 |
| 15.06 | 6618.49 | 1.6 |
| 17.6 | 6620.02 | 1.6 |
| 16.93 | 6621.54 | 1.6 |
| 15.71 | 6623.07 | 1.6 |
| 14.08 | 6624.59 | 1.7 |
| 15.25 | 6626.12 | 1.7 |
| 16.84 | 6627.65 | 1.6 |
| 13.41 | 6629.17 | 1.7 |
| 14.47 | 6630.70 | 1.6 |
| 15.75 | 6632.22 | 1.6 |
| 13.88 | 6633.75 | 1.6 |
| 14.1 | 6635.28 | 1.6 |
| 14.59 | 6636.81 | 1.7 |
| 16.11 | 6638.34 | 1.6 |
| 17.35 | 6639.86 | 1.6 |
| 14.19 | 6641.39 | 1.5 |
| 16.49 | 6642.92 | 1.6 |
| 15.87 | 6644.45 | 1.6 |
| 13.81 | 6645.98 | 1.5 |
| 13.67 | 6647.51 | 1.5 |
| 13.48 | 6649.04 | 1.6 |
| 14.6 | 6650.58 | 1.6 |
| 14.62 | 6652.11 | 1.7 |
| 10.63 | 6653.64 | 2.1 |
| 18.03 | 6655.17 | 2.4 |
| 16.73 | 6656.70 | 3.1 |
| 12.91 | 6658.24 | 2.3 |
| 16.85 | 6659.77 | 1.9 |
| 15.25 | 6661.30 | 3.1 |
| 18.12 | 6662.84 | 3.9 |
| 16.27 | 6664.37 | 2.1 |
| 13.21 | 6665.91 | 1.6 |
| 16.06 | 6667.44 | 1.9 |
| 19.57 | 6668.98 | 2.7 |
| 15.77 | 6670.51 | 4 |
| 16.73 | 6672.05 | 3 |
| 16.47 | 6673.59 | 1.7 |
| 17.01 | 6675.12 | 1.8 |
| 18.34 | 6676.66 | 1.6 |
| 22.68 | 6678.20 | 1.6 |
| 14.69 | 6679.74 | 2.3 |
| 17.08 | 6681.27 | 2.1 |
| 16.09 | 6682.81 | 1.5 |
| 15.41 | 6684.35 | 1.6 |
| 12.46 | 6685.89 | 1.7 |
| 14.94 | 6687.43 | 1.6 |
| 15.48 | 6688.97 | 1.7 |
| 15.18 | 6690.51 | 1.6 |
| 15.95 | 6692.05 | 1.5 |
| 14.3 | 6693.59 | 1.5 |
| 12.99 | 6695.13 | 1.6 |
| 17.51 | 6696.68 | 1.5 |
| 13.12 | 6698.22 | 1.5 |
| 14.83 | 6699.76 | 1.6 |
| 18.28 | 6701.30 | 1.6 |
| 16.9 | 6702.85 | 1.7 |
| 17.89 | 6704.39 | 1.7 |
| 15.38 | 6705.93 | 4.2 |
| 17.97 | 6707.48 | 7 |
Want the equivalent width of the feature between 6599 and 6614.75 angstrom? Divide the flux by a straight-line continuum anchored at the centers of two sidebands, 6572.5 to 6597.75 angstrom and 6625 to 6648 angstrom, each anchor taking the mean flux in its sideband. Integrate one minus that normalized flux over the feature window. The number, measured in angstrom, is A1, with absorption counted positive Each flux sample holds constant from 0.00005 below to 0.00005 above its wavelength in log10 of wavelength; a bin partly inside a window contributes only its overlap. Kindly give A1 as 5.77 angstrom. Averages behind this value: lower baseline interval 29.2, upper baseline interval 15.1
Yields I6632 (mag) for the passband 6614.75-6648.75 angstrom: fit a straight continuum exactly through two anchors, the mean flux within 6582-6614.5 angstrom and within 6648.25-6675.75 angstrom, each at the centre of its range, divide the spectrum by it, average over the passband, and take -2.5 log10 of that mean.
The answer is 0.27 mag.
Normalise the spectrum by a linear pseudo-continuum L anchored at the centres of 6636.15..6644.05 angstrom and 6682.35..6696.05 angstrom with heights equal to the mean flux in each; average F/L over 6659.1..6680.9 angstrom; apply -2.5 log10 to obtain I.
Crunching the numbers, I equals -0.121 mag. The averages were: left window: 15.8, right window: 14.7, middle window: 16.9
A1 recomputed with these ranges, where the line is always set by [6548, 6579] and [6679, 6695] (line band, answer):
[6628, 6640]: 8.12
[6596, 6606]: 7.80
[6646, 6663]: 9.52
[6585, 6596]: 7.44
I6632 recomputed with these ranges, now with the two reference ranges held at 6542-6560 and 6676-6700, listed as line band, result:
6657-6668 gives 0.128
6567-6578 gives 0.100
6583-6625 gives 0.065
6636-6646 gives 0.215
